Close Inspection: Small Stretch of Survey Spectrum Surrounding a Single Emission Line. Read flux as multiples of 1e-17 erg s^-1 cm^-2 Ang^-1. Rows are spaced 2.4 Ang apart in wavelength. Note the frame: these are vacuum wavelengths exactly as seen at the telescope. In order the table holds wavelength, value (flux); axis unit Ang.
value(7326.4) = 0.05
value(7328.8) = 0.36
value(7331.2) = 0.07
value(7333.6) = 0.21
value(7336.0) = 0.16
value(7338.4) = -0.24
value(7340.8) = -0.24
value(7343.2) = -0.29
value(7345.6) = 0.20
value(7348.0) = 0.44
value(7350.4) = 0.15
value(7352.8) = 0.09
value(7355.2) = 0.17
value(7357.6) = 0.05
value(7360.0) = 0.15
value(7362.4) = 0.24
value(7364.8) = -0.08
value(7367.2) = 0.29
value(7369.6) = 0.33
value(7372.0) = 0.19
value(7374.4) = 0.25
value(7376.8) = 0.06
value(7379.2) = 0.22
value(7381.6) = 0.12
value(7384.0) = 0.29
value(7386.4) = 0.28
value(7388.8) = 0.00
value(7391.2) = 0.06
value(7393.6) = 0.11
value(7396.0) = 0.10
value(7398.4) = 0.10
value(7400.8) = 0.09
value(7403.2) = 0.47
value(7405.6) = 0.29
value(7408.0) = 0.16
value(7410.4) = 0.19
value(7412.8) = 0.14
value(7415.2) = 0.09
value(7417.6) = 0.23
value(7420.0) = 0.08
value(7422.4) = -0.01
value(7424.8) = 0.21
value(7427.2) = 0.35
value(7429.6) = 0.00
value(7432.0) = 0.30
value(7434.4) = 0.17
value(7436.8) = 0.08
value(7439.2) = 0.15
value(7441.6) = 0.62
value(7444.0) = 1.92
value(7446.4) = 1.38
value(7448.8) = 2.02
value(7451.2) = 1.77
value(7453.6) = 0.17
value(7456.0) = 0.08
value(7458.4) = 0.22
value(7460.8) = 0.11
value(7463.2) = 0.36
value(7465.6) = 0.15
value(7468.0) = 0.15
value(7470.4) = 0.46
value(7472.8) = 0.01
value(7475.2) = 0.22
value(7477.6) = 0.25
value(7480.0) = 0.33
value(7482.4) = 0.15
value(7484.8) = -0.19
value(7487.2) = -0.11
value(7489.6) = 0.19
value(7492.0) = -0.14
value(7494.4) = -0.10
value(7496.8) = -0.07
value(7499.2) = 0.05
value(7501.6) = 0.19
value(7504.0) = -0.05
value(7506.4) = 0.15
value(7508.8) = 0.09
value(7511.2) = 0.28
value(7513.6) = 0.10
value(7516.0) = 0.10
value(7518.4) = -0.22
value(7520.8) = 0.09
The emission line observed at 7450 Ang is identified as [O II]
